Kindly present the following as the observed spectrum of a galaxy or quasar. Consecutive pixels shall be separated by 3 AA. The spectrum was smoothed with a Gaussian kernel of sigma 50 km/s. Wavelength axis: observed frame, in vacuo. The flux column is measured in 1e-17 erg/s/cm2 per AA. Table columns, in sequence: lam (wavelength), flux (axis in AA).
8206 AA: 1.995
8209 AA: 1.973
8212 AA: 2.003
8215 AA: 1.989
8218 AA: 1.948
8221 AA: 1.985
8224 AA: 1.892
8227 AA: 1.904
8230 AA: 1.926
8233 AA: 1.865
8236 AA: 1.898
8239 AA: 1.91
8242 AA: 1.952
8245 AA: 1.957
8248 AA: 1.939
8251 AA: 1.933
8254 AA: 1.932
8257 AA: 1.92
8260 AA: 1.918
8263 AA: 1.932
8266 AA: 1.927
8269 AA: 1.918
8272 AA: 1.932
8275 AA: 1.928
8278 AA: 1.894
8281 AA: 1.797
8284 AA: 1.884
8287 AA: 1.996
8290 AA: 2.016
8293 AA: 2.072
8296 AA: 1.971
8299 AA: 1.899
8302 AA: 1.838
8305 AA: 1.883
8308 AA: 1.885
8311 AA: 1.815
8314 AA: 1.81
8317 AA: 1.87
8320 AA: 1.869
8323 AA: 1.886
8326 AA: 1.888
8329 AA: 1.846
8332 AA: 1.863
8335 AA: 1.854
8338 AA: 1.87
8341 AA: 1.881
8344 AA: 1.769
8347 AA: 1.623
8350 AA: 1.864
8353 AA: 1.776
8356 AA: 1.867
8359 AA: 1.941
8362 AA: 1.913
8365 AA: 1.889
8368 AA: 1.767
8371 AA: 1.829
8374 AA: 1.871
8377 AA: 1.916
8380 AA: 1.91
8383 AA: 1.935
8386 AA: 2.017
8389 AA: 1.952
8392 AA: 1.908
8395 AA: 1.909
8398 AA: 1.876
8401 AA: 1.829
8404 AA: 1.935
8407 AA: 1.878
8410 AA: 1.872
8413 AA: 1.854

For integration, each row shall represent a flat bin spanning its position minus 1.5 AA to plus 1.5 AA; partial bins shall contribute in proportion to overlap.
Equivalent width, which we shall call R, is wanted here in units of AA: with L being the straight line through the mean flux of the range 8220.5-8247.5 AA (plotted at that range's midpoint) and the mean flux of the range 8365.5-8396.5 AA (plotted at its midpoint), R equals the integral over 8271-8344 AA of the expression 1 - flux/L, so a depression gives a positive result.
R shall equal 0.7 AA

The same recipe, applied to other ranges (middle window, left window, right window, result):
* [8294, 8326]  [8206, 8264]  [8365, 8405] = 0.7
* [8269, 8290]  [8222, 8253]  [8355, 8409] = 0.0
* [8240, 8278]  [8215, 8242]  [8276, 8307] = -0.1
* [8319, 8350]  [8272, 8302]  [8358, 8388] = 1.3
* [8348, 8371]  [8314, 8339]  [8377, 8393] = 0.7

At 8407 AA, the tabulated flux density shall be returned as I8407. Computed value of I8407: 1.878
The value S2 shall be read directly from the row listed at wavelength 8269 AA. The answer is 1.918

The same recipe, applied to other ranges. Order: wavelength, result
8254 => 1.932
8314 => 1.81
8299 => 1.899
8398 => 1.876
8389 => 1.952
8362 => 1.913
